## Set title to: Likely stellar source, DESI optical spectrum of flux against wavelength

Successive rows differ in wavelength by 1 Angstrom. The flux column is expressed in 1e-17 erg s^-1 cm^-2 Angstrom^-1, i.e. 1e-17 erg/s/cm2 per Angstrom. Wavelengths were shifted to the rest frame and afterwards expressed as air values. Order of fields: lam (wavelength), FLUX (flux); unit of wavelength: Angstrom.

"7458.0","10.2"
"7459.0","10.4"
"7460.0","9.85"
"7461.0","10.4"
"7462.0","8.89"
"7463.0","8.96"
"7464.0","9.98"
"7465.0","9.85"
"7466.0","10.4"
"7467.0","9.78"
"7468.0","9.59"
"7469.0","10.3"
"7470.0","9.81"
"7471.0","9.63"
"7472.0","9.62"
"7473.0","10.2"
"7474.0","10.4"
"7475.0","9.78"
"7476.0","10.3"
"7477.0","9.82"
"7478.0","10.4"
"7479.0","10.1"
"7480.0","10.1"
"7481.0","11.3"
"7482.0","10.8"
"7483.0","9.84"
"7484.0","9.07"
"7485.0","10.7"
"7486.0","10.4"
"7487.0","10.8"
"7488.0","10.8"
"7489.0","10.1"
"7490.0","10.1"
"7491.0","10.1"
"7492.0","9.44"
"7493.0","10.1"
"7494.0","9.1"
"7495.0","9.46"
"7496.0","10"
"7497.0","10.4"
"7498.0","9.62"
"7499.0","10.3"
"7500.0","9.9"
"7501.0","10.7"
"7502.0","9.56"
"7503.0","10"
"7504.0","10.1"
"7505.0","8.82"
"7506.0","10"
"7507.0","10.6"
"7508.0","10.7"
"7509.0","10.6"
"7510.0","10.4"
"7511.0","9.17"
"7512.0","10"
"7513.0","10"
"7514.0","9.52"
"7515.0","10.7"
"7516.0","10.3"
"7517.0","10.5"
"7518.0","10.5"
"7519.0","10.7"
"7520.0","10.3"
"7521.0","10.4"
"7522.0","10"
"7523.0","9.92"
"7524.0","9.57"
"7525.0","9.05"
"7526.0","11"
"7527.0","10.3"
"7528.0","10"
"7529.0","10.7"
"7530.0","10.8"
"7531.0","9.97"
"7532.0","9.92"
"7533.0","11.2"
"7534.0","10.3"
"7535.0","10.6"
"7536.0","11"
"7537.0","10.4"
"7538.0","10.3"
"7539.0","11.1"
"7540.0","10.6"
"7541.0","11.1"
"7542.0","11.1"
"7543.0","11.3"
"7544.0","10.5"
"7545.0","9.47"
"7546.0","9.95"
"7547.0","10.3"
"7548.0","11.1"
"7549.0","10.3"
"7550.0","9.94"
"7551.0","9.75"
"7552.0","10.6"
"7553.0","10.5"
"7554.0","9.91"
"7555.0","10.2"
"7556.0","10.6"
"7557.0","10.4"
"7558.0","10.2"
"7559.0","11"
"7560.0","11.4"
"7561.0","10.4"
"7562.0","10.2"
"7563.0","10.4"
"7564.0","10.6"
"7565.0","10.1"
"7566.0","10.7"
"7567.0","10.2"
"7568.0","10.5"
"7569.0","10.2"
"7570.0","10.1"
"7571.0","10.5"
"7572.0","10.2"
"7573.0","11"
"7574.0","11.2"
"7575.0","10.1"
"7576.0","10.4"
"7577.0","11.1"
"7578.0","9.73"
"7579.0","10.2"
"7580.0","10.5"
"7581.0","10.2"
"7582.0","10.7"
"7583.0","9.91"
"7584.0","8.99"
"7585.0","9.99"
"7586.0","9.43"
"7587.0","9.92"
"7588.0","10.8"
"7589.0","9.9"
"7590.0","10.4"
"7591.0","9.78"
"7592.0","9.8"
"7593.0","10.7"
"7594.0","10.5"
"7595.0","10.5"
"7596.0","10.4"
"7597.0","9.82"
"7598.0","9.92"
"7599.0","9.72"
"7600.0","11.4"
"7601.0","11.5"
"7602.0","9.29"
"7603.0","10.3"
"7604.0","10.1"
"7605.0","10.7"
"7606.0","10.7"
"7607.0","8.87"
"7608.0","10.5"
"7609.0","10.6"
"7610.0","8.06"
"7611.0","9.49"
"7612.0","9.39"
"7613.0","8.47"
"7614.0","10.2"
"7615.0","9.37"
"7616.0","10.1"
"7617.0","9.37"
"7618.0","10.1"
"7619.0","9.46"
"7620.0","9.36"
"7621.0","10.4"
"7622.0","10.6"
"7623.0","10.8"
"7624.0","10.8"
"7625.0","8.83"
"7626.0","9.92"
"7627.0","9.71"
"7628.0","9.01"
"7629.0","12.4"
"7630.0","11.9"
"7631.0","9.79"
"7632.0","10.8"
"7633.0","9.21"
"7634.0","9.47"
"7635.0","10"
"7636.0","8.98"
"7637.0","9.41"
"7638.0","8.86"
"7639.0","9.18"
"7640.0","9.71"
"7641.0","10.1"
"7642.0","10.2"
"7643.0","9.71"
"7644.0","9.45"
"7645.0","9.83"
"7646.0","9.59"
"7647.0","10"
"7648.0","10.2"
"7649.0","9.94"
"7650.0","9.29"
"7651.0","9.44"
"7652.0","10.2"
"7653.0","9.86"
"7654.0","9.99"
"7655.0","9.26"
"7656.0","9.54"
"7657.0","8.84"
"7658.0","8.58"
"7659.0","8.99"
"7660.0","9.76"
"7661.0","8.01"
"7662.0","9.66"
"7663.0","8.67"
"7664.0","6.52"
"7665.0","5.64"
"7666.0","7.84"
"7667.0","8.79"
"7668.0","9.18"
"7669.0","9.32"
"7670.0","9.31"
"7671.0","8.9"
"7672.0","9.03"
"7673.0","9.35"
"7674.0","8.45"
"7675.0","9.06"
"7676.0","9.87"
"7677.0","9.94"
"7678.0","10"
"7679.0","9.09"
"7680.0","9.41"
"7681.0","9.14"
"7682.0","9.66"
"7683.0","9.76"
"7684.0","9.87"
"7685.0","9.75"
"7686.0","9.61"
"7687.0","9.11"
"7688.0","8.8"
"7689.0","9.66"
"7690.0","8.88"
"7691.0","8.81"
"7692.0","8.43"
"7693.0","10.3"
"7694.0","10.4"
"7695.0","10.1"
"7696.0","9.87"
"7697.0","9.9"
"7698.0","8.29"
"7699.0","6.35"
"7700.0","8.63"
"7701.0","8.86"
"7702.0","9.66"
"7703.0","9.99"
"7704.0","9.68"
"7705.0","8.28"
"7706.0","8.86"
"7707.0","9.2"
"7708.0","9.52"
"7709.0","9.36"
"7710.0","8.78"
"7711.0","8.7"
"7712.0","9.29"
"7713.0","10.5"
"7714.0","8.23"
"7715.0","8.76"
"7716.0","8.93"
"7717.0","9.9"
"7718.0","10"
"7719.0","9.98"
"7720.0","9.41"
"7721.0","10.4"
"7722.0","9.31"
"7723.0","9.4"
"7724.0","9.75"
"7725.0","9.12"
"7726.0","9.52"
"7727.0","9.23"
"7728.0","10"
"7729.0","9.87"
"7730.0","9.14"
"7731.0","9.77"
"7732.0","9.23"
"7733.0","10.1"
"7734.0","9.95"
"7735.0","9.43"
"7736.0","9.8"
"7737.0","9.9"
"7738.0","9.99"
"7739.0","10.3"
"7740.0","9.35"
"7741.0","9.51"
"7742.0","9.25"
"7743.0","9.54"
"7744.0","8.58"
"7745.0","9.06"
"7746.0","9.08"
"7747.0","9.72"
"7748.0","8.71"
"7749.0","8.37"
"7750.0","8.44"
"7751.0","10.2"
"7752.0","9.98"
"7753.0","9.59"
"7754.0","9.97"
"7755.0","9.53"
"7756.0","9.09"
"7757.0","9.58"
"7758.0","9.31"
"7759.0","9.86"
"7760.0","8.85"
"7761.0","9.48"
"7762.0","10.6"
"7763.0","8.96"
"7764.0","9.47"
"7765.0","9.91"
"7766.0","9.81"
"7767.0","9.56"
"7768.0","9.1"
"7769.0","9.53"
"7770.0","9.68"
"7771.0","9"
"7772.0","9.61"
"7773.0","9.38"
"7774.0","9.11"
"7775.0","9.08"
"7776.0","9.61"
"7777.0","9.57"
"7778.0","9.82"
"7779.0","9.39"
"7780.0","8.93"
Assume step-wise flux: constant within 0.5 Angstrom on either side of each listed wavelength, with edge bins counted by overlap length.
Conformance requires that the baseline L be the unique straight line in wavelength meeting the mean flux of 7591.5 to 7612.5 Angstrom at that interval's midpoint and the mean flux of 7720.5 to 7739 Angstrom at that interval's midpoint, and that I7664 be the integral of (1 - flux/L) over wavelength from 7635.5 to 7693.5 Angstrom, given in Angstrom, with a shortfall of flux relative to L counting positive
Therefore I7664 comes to 3.8 Angstrom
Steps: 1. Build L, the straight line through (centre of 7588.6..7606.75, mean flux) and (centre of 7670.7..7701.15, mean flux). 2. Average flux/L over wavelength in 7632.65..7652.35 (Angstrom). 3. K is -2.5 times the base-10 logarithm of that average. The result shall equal 0.01 mag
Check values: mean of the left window 10.3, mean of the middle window 9.64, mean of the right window 9.27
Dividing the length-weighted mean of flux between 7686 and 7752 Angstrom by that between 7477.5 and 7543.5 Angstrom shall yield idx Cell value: 0.91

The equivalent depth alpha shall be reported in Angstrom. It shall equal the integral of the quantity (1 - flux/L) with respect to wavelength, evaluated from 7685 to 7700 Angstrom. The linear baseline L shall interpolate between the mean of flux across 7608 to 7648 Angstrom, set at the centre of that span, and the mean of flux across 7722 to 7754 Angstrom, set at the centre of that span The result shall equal 0.7 Angstrom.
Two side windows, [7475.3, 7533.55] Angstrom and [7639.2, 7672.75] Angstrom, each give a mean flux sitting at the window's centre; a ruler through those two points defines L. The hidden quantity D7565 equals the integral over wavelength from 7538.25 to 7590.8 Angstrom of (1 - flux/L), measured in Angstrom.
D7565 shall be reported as -3.25 Angstrom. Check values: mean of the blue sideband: 10.2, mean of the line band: 10.4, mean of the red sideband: 9.19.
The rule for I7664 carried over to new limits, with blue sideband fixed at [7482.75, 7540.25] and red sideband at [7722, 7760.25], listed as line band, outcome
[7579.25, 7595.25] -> -0.3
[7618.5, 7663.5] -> 0.3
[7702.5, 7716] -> 0.6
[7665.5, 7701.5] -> 1.6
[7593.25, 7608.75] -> -0.6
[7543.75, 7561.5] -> -0.5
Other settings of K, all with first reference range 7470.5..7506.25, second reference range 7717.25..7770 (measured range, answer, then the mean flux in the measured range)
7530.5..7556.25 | -0.06 mag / 10.5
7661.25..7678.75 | 0.11 mag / 8.79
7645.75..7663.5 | 0.03 mag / 9.43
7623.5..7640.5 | -0.01 mag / 9.88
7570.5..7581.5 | -0.06 mag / 10.5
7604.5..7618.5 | 0.01 mag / 9.71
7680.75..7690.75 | 0.03 mag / 9.42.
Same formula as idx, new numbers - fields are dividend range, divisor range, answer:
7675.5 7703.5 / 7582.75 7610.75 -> 0.93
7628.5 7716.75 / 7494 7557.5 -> 0.91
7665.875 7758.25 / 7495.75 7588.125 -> 0.91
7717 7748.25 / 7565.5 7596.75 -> 0.93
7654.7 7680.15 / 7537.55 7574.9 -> 0.85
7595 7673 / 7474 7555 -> 0.94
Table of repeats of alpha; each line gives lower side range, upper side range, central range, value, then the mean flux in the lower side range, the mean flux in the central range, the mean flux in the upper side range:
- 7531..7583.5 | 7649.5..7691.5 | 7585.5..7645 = -1.2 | 10.5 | 9.97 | 9.12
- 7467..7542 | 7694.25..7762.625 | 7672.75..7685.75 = 0.1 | 10.2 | 9.49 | 9.4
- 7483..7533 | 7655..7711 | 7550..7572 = -1.3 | 10.1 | 10.4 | 9.08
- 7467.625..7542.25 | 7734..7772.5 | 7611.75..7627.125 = 0.1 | 10.2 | 9.81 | 9.47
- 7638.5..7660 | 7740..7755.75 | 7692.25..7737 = 0.0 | 9.62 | 9.4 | 9.3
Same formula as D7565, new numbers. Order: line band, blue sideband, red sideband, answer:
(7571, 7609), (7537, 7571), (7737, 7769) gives 0.07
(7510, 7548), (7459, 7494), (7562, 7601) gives -0.68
